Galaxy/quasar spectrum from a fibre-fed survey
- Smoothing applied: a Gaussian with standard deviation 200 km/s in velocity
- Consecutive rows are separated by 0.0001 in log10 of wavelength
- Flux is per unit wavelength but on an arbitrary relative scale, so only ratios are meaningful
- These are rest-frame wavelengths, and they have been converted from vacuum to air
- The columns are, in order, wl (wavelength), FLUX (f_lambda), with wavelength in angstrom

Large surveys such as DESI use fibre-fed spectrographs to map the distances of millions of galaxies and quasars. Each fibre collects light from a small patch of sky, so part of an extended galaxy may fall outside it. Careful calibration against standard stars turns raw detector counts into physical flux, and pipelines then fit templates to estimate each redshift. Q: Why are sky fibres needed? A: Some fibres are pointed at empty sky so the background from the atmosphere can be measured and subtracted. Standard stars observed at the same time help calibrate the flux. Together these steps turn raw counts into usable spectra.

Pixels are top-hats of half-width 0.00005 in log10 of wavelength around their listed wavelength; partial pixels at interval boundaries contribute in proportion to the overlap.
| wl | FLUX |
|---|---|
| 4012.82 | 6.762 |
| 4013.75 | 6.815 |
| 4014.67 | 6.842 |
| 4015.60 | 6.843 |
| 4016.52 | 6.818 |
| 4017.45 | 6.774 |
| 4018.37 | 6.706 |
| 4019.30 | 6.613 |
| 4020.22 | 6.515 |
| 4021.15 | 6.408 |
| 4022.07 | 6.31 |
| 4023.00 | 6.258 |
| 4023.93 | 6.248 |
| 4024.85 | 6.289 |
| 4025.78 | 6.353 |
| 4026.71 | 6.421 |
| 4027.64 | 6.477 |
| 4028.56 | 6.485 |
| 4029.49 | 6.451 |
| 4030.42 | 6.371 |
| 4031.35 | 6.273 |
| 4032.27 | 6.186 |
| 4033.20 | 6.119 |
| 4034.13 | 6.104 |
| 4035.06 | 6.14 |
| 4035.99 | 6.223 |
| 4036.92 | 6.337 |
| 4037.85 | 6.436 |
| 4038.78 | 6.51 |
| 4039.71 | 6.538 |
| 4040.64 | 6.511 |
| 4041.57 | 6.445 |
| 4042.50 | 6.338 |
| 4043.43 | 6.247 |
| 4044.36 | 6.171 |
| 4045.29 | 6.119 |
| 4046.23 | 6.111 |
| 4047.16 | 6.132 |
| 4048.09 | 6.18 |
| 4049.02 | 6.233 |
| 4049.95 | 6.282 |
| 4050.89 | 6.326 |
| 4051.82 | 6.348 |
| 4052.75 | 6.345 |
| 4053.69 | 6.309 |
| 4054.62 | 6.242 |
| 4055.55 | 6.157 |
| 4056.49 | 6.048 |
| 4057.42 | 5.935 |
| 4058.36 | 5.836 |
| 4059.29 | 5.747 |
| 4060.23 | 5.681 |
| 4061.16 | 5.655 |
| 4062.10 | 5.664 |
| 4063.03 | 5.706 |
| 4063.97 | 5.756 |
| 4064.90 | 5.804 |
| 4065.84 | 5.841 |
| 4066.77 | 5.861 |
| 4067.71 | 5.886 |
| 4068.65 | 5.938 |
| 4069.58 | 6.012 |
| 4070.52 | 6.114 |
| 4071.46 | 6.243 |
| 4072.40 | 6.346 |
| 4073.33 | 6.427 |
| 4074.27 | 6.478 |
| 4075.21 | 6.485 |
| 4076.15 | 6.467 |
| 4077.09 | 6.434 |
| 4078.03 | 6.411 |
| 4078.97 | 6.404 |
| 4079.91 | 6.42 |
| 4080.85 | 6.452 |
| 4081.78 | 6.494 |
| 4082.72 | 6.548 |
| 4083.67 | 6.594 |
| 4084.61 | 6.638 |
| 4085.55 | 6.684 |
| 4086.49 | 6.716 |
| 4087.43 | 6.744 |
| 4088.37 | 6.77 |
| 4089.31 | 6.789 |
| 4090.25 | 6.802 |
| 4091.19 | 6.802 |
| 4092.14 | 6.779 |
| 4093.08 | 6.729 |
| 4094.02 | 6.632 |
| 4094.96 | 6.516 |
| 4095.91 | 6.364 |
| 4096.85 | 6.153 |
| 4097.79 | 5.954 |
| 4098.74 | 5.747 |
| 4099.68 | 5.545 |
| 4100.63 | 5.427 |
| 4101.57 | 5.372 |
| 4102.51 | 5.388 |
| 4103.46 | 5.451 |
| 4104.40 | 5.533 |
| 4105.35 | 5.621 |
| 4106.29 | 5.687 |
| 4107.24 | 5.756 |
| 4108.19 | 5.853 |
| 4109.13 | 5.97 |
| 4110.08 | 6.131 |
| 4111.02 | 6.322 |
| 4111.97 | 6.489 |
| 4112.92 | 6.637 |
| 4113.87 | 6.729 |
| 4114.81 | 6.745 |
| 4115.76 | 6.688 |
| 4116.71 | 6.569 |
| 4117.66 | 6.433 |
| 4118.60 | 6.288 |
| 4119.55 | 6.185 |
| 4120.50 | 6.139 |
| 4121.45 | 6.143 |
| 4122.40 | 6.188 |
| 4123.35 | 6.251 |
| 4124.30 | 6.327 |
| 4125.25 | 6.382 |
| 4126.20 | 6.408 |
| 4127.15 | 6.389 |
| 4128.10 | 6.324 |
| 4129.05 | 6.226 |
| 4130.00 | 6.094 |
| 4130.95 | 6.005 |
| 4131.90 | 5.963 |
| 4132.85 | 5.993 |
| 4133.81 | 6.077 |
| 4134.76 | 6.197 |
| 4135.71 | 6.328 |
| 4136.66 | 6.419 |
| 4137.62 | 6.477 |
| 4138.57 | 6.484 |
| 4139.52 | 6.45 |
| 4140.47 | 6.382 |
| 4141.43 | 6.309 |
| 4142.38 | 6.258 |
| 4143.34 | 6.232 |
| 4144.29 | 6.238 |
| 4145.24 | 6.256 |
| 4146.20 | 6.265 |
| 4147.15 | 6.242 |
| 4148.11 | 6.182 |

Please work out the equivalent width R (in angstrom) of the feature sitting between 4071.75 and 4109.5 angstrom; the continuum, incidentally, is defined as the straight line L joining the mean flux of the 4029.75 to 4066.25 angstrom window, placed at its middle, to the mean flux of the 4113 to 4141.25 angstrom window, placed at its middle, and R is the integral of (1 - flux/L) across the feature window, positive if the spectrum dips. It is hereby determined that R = -0.13 angstrom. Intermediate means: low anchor 6.14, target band 6.26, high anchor 6.32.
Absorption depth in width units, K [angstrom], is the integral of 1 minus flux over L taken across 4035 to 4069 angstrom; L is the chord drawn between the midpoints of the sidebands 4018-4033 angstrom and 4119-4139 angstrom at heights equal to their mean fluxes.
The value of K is 1.3 angstrom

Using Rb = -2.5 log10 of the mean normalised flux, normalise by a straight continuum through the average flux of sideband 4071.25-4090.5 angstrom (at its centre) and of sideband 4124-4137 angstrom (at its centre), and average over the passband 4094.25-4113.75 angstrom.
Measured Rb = 0.08 mag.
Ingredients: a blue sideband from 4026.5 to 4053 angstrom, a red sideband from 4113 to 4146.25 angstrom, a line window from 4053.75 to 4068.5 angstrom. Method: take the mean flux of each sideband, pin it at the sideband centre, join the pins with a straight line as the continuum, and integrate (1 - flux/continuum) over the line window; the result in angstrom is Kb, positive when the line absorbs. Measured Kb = 1.03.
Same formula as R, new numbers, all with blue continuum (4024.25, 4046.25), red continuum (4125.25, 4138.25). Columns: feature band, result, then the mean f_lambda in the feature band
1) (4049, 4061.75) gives 0.47 angstrom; 6.07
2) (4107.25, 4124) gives -0.20 angstrom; 6.32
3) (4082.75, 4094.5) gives -0.83 angstrom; 6.72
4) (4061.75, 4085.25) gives 0.23 angstrom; 6.22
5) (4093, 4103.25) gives 0.53 angstrom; 5.94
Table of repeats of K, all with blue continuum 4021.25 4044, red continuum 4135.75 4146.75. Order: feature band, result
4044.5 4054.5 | 0.2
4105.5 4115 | 0.2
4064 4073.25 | 0.5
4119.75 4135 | 0.4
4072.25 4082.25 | -0.2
